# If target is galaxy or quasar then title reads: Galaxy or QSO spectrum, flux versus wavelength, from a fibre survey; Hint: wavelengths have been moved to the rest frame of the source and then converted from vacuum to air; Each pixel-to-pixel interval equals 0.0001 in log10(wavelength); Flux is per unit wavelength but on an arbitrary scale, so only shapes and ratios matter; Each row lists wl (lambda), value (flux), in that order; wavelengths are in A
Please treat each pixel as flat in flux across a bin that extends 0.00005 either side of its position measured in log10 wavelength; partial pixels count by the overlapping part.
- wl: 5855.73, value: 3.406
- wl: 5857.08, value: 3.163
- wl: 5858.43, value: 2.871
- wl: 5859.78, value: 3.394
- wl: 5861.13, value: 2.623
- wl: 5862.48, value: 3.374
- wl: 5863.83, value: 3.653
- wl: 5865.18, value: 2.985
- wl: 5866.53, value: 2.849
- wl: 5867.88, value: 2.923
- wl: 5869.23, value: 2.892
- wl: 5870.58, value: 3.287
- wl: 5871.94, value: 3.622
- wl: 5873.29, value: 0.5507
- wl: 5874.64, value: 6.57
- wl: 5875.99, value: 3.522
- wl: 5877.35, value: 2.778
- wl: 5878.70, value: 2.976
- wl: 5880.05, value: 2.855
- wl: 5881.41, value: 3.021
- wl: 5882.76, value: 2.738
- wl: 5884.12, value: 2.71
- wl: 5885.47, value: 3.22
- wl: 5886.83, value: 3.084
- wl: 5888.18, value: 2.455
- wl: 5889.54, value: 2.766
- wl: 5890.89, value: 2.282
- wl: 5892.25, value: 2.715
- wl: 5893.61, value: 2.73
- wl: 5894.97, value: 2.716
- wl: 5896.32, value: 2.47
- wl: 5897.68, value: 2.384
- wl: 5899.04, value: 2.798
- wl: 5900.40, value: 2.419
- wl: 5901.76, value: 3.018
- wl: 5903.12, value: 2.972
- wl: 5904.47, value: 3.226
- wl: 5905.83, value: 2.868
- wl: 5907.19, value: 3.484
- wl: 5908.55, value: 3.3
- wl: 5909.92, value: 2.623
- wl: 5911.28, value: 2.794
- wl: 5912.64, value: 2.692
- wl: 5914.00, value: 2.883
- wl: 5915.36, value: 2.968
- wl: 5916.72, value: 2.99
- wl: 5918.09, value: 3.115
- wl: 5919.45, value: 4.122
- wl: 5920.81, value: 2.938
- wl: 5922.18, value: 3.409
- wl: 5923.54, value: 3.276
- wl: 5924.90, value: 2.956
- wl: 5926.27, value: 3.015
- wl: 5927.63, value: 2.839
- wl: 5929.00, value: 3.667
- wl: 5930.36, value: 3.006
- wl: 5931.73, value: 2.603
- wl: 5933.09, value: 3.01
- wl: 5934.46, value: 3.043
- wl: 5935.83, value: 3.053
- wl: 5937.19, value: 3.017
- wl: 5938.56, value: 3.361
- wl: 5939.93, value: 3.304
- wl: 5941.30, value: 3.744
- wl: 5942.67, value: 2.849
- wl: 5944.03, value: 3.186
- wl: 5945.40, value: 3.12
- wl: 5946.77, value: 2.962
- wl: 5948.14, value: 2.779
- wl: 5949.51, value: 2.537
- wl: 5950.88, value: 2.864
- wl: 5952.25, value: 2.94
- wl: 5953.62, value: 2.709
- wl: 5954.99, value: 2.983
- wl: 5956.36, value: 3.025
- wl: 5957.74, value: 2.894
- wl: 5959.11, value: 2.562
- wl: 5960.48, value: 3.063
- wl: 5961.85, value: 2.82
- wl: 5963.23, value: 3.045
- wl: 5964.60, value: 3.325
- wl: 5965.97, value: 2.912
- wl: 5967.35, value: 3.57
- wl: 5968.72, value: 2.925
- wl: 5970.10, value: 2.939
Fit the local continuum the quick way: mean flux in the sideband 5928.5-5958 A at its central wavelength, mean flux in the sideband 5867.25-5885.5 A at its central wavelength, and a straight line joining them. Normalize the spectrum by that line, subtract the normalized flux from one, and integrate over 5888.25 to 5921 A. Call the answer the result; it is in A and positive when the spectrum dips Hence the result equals 2.1 A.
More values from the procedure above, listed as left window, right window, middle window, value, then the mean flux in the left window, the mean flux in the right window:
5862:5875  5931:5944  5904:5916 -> 0.6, 3.19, 3.11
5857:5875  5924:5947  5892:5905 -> 1.6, 3.14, 3.11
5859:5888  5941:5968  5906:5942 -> -1.1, 3.11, 2.98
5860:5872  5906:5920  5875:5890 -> 0.5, 3.12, 3.08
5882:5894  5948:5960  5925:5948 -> -2.5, 2.75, 2.82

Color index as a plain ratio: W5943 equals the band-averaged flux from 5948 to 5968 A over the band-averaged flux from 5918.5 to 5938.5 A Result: 0.93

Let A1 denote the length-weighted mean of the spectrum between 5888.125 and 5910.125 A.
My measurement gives 2.79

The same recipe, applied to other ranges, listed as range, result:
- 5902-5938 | 3.07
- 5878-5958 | 2.96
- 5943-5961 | 2.89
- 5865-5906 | 2.92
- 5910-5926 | 3.08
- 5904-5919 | 3.01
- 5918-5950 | 3.13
